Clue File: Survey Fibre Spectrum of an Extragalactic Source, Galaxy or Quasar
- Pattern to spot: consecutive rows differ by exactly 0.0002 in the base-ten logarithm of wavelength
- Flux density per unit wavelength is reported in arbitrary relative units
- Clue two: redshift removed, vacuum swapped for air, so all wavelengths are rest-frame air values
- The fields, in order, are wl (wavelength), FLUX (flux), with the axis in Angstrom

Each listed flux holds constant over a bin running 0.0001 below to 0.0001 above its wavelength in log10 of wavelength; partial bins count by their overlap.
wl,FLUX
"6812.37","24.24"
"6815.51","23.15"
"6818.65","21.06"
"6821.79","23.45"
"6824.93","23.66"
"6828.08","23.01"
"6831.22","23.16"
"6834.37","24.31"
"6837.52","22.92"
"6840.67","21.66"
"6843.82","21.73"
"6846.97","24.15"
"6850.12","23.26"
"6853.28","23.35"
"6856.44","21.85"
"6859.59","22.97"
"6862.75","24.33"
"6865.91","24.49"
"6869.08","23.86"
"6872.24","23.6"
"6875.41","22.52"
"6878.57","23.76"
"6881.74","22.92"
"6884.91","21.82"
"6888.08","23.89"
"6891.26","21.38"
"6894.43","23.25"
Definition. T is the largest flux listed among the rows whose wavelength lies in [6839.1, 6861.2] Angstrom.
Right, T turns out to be 24.15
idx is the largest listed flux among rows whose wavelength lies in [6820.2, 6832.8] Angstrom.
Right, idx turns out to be 23.66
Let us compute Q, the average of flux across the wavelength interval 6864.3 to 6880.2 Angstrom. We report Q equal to 23.6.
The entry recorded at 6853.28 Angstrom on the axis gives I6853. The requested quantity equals 23.35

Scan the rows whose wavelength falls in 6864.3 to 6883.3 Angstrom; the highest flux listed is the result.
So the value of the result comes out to 24.49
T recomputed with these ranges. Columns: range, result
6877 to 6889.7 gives 23.89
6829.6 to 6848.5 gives 24.31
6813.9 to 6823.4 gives 23.45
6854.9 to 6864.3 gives 24.33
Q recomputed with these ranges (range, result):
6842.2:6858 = 22.9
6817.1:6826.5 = 22.7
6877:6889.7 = 23.1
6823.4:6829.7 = 23.3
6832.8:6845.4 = 22.7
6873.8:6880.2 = 23.1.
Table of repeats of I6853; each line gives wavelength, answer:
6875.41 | 22.52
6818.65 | 21.06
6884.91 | 21.82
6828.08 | 23.01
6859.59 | 22.97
